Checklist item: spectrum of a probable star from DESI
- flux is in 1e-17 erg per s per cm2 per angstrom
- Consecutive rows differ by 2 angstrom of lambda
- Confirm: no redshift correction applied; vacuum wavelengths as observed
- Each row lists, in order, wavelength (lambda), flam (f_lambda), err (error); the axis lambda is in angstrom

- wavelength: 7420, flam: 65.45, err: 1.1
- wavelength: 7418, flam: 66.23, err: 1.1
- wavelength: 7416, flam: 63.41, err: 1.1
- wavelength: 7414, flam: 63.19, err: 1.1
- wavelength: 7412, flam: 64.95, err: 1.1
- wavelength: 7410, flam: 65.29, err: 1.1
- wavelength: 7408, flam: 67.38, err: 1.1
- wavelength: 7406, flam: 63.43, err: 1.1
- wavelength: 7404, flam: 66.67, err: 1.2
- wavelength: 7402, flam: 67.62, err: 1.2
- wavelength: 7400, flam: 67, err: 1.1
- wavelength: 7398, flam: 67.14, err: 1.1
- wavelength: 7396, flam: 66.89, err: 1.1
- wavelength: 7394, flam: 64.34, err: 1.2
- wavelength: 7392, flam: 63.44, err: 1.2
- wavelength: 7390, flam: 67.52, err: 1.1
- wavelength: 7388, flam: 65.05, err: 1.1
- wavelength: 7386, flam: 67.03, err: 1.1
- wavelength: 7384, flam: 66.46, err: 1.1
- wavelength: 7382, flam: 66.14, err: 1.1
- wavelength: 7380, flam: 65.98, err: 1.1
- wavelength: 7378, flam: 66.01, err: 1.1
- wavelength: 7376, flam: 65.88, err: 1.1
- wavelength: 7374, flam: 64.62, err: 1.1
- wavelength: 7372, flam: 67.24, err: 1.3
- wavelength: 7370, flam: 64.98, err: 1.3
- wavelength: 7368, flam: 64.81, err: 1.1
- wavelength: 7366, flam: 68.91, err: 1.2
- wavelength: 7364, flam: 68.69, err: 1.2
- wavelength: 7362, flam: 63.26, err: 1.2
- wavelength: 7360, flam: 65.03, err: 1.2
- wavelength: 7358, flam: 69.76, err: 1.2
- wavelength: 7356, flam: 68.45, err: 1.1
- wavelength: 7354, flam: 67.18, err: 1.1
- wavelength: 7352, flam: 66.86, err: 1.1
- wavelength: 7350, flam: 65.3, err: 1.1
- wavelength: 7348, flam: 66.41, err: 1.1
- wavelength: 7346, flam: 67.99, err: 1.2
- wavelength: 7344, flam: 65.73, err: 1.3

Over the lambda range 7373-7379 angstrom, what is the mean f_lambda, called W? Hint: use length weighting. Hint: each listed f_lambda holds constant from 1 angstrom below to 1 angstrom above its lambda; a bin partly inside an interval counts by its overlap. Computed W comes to 65.5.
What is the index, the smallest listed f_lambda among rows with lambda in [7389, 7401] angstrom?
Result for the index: 63.44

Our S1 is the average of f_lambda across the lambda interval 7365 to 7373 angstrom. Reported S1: 66.5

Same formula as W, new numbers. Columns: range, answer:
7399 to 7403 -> 67.3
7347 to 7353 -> 66.2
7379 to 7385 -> 66.2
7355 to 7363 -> 66.6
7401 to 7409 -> 66.3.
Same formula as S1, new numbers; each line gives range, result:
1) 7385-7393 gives 65.8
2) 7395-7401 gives 67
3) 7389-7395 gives 65.1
